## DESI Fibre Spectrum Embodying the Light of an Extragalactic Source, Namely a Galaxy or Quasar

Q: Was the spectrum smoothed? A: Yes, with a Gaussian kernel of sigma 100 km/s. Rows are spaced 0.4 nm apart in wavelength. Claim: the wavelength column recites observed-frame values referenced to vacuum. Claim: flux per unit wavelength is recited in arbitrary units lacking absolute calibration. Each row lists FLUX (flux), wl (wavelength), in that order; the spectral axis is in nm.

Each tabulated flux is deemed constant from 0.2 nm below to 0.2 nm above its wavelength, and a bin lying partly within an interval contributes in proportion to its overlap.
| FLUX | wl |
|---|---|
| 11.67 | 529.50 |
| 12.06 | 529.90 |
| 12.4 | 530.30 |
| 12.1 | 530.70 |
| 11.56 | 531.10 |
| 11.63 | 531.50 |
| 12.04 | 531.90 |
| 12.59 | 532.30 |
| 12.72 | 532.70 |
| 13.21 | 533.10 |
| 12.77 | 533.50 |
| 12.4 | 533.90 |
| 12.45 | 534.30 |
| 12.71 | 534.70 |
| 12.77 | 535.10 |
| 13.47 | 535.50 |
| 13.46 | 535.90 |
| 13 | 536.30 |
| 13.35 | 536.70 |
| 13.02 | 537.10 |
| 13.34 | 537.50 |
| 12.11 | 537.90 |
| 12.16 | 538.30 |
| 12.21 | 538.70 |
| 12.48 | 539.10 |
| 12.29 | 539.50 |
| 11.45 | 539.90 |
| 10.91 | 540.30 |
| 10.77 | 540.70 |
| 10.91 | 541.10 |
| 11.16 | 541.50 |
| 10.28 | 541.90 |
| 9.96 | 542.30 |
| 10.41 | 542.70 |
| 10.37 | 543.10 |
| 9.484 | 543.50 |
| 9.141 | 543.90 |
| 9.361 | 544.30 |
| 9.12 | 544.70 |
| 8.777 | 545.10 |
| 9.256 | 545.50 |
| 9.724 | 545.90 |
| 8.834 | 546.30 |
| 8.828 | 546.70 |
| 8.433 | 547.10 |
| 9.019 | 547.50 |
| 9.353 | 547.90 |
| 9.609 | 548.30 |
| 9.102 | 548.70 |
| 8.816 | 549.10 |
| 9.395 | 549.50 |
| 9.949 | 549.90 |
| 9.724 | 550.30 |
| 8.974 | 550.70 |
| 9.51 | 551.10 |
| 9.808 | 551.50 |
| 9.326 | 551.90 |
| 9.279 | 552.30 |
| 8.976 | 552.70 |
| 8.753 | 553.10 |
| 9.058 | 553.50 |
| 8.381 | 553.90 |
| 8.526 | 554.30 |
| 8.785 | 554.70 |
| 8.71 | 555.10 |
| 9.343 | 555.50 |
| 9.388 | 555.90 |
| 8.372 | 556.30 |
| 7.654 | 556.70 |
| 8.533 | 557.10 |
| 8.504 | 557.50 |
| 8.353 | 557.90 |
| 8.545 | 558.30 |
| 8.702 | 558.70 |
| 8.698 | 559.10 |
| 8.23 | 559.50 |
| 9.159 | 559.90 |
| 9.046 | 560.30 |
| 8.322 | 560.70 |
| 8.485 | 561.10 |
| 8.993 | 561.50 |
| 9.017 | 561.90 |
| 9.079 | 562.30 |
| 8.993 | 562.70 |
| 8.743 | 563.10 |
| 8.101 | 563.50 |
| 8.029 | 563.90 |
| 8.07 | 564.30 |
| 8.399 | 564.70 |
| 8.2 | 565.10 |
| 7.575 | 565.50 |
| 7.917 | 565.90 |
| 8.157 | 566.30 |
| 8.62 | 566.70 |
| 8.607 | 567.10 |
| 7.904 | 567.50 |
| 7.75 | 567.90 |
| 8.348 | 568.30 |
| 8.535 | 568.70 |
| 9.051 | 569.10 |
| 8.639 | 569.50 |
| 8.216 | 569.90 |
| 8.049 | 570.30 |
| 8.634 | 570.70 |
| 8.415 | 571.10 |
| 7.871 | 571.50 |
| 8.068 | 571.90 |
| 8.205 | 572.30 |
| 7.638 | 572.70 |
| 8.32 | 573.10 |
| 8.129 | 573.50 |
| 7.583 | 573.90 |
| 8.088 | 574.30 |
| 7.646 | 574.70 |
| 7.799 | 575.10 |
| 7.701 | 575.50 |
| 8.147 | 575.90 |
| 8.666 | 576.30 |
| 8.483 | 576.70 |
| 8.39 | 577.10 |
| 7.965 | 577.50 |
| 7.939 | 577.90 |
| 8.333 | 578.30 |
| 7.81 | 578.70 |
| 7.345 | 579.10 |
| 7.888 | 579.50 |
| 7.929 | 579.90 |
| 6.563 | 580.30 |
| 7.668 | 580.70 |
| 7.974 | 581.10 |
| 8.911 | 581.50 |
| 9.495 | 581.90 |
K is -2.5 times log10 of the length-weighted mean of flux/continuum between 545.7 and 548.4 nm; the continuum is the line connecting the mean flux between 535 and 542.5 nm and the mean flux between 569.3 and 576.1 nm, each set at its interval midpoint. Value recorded 0.21 mag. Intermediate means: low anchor 12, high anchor 8.07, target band 9.1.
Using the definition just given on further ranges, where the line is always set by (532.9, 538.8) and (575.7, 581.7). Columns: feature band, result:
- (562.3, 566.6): 0.164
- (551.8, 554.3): 0.218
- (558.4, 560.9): 0.169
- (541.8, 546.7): 0.242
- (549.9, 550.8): 0.176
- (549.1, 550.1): 0.187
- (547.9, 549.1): 0.226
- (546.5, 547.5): 0.309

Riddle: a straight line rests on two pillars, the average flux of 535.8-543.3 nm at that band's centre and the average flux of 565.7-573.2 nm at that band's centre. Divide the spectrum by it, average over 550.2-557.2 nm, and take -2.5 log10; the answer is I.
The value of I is 0.13 mag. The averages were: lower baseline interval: 11.7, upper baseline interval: 8.26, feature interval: 8.94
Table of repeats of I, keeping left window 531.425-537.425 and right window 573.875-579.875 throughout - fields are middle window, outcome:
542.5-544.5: 0.21 mag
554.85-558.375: 0.19 mag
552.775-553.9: 0.21 mag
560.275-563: 0.10 mag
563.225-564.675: 0.16 mag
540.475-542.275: 0.13 mag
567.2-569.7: 0.07 mag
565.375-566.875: 0.14 mag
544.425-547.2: 0.26 mag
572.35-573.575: 0.05 mag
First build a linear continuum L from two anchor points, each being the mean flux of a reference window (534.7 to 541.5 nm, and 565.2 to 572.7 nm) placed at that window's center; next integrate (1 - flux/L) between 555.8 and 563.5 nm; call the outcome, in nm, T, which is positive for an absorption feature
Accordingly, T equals 0.66 nm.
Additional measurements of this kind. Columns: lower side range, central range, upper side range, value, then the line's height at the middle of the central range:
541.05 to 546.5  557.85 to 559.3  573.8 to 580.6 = 0.053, 8.92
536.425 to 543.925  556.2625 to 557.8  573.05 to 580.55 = 0.243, 9.81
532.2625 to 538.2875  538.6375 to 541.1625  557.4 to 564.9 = 0.113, 12.1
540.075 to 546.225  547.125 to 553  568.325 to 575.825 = 0.133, 9.53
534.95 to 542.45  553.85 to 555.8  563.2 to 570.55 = 0.210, 9.88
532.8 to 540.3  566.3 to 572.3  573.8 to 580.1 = 0.367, 8.87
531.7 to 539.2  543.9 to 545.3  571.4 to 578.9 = 0.309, 11.7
